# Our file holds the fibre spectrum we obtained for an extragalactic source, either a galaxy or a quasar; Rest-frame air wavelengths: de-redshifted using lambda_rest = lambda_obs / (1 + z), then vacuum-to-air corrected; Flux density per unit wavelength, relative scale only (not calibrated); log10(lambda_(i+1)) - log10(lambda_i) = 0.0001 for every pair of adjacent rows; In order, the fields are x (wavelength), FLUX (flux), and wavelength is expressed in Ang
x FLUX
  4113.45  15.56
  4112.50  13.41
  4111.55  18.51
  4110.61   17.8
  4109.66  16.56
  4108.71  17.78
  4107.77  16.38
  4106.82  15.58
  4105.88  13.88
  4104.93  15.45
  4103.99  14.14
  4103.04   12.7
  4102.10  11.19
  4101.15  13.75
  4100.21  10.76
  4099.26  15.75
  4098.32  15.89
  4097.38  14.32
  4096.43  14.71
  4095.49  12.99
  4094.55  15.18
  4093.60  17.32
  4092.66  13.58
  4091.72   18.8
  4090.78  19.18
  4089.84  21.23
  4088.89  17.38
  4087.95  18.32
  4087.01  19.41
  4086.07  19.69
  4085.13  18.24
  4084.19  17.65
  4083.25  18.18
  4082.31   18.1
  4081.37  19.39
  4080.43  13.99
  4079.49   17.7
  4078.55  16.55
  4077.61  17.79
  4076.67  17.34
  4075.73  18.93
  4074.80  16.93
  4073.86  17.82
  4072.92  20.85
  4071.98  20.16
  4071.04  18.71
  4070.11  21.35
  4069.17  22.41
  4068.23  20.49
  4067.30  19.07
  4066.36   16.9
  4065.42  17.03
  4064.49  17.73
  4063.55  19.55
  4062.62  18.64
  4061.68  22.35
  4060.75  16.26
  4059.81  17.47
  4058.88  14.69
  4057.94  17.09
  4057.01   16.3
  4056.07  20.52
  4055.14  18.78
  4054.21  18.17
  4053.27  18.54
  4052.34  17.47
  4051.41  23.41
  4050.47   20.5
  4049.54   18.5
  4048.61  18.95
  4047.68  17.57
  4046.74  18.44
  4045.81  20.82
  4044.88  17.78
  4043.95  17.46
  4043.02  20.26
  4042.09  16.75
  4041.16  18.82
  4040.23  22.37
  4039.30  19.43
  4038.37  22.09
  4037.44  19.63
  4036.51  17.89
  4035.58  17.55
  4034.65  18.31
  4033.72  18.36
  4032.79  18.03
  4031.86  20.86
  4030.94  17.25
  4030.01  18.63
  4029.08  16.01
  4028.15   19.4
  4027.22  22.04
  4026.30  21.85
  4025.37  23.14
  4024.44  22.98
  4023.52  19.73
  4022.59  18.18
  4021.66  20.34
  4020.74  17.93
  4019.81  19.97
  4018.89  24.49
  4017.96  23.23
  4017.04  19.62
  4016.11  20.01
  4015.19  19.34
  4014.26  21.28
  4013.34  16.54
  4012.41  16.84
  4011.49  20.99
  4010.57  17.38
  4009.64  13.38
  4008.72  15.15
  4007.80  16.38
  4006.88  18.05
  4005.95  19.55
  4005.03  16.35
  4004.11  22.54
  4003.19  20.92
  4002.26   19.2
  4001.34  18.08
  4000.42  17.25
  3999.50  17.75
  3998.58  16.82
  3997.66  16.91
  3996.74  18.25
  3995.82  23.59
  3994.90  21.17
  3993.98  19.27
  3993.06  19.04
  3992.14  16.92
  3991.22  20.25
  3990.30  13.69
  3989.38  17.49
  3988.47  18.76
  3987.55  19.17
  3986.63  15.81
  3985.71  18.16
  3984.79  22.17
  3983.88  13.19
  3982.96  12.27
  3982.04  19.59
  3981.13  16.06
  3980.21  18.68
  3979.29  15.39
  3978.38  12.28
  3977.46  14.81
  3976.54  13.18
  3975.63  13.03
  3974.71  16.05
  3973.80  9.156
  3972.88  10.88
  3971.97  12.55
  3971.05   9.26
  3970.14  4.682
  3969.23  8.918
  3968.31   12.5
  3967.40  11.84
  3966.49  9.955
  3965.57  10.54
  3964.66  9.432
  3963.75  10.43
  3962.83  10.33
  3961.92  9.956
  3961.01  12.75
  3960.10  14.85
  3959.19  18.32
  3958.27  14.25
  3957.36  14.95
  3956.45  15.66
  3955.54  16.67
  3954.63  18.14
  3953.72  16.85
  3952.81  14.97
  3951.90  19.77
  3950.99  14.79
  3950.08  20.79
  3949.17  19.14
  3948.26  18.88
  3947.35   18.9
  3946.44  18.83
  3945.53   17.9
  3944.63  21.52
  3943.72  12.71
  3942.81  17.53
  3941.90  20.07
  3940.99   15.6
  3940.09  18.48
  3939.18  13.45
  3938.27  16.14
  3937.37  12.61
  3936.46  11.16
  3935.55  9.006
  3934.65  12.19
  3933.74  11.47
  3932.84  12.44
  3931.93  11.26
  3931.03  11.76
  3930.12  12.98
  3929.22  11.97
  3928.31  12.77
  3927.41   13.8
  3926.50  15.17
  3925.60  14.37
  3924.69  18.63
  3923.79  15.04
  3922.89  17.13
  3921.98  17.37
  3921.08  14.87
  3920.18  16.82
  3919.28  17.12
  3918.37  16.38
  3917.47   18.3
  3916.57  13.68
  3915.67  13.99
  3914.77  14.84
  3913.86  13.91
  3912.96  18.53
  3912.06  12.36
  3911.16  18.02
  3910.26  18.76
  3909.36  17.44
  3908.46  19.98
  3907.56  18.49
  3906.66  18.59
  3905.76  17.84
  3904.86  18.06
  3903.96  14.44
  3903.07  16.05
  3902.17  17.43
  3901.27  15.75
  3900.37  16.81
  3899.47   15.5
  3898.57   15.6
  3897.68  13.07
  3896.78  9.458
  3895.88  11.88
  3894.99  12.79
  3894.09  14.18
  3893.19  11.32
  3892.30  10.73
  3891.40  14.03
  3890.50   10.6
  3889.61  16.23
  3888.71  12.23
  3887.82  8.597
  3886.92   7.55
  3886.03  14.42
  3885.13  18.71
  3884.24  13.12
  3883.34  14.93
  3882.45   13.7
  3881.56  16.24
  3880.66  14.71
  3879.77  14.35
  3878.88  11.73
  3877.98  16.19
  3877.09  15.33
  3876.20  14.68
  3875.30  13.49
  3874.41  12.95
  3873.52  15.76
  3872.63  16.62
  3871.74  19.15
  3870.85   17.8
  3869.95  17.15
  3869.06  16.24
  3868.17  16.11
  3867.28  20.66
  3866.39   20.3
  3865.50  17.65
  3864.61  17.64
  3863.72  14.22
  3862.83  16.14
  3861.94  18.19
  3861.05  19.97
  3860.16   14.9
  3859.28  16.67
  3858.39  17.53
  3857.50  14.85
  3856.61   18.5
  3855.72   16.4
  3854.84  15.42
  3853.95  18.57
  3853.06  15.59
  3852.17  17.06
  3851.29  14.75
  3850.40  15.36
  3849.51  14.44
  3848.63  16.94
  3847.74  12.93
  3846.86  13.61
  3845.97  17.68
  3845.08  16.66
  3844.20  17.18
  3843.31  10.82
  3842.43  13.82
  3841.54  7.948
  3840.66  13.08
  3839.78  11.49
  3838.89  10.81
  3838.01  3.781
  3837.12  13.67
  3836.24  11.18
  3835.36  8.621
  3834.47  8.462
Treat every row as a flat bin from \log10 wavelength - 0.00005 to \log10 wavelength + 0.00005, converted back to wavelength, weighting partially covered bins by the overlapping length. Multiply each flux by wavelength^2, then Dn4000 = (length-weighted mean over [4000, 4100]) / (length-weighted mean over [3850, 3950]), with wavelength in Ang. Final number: 1.29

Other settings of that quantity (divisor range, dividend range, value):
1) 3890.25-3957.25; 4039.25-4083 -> 1.29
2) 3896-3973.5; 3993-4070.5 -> 1.35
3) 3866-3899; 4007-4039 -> 1.44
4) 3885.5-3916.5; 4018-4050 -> 1.42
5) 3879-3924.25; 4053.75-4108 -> 1.25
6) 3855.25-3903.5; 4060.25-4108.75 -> 1.26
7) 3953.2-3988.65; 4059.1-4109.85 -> 1.31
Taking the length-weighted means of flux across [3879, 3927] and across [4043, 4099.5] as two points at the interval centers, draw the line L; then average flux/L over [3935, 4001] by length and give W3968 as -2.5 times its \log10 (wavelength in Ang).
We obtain 0.06 mag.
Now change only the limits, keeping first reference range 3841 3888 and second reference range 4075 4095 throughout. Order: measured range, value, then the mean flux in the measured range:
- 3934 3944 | 0.134 mag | 14.4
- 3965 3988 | 0.224 mag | 13.6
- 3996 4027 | -0.127 mag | 19.2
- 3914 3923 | 0.012 mag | 15.9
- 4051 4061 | -0.035 mag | 18.1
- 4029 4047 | -0.095 mag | 18.9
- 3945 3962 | -0.025 mag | 16.8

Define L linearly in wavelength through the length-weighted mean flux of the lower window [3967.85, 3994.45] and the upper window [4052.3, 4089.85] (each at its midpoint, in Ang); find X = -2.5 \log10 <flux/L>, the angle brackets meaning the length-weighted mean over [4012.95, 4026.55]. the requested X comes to -0.24 mag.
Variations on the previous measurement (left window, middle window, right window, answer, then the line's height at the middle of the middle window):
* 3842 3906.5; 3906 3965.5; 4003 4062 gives 0.09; 16.7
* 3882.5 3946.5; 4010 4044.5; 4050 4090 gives -0.12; 17.5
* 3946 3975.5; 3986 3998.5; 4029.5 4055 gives -0.16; 15.9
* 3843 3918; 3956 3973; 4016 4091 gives 0.42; 17.2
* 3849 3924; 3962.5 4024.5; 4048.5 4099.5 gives 0.03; 17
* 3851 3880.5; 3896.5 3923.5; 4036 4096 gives 0.04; 16.9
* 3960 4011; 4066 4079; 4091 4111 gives -0.25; 15.1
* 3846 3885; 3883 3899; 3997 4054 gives 0.28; 16.5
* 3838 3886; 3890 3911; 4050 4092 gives 0.06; 16.1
